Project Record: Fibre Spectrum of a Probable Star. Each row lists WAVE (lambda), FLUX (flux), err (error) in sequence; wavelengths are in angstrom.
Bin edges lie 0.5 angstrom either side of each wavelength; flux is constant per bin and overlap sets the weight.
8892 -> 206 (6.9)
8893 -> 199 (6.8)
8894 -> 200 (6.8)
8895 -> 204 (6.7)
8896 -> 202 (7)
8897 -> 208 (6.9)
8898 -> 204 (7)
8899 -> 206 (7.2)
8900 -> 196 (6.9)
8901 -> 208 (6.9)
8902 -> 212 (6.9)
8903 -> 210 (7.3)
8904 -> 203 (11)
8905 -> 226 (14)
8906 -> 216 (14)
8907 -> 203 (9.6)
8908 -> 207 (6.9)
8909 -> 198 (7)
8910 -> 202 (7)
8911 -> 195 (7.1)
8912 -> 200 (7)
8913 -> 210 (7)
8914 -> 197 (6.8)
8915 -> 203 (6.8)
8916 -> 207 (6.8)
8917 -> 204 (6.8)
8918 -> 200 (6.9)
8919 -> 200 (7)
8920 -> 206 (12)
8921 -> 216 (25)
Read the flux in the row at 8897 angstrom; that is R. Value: 208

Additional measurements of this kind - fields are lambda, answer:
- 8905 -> 226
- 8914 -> 197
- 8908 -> 207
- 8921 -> 216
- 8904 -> 203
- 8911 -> 195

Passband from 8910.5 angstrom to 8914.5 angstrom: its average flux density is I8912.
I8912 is 200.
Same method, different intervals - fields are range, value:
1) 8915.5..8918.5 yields 204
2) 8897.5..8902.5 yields 205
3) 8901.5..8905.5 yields 213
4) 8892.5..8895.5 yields 201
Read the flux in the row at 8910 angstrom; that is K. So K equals 202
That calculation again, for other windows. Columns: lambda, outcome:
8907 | 203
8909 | 198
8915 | 203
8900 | 196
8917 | 204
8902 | 212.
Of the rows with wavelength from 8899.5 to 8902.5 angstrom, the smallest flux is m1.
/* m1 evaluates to 196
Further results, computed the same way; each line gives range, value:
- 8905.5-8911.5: 195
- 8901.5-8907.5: 203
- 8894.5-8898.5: 202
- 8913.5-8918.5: 197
